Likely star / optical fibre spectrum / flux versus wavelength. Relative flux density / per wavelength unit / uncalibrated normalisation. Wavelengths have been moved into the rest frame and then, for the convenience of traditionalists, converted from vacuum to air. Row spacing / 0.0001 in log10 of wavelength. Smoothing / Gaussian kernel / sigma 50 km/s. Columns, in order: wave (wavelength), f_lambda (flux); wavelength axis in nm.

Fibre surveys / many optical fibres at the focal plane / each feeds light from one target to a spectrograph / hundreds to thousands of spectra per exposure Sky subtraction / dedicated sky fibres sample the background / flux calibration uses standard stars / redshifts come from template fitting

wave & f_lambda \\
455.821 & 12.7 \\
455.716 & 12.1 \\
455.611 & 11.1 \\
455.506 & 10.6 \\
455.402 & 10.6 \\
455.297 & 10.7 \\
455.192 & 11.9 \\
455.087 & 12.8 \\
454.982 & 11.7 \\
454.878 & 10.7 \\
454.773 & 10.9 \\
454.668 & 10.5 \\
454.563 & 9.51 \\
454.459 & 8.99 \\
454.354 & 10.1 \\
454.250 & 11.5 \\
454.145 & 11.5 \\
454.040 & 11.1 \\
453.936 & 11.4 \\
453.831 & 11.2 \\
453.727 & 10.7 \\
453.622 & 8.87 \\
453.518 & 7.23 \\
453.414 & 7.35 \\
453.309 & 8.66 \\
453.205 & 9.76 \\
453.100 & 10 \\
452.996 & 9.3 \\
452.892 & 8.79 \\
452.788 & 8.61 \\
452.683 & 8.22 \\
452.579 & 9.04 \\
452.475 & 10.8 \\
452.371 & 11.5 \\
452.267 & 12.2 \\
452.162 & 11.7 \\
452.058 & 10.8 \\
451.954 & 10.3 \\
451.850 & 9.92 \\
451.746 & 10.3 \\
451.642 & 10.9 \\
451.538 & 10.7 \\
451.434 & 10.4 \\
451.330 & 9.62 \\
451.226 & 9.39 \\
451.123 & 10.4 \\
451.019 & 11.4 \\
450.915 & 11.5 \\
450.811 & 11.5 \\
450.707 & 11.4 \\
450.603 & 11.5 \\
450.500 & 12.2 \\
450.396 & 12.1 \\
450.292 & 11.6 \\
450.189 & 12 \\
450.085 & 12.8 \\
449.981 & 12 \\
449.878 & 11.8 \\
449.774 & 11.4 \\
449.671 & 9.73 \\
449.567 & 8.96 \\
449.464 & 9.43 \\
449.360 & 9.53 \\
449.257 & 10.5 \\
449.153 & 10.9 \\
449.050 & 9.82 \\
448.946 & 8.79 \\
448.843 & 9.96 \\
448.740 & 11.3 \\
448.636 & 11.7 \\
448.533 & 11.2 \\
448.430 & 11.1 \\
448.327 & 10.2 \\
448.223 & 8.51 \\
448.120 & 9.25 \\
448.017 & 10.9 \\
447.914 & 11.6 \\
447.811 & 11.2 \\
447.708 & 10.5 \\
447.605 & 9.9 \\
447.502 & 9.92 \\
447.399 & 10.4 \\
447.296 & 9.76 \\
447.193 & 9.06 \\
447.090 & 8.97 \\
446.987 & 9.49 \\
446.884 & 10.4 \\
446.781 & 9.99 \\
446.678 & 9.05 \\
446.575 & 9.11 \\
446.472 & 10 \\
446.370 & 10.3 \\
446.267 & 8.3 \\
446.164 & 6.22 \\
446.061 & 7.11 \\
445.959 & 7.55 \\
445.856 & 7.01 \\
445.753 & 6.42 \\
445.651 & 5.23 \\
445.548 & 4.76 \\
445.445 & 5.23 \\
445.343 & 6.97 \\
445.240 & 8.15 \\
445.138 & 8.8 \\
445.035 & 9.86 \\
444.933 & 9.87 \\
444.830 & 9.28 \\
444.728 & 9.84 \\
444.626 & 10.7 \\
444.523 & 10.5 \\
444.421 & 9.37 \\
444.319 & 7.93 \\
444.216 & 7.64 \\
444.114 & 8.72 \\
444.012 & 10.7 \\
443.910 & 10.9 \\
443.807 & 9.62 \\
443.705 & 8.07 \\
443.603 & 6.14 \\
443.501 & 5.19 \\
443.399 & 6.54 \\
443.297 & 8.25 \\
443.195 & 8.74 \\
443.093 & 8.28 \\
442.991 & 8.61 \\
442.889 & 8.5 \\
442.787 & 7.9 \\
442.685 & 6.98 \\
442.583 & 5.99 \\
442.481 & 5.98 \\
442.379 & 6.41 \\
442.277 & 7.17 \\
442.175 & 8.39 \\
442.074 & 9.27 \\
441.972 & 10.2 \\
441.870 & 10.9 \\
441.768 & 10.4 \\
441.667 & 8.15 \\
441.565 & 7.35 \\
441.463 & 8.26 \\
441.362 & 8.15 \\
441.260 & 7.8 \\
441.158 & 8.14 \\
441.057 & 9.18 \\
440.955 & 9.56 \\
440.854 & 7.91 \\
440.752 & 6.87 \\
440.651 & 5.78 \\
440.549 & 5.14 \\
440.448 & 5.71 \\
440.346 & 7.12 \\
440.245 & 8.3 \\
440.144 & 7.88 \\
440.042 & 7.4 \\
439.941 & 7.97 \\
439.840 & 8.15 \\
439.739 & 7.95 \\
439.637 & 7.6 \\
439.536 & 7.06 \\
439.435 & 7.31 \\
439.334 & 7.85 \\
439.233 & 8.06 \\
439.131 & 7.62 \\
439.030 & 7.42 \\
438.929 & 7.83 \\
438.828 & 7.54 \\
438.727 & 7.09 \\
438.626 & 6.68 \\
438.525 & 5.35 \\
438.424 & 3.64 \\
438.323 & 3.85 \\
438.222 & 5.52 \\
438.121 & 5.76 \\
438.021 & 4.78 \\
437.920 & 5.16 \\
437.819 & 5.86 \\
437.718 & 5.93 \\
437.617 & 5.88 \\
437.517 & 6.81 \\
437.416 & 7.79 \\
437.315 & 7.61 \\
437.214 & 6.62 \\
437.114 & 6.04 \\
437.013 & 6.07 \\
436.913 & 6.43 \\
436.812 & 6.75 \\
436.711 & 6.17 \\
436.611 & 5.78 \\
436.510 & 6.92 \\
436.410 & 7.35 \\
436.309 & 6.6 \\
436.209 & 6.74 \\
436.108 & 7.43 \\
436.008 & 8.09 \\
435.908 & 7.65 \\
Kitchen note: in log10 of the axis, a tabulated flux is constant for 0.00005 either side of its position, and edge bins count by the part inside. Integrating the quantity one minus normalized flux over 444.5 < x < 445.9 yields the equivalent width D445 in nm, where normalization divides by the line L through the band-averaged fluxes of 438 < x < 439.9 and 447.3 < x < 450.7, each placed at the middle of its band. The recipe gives 0.18 nm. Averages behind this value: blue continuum 6.73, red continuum 10.7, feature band 8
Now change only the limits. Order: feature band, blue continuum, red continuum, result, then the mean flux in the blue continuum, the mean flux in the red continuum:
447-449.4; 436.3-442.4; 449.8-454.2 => -0.17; 7.16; 10.5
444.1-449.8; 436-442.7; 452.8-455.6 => -0.34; 7.12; 10.2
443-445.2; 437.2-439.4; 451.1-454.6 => -0.27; 6.39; 10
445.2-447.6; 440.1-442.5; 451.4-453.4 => 0.18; 7.94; 10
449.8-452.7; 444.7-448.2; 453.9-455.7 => -0.29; 8.83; 10.9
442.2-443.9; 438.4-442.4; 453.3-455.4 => 0.15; 7.7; 10.4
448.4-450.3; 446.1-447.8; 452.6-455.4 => -0.21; 9.48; 10.1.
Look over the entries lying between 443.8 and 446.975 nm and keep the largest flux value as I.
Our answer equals 10.9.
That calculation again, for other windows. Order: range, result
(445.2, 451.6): 12.8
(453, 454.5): 11.5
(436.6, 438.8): 7.79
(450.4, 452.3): 12.2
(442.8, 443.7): 8.74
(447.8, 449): 11.7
